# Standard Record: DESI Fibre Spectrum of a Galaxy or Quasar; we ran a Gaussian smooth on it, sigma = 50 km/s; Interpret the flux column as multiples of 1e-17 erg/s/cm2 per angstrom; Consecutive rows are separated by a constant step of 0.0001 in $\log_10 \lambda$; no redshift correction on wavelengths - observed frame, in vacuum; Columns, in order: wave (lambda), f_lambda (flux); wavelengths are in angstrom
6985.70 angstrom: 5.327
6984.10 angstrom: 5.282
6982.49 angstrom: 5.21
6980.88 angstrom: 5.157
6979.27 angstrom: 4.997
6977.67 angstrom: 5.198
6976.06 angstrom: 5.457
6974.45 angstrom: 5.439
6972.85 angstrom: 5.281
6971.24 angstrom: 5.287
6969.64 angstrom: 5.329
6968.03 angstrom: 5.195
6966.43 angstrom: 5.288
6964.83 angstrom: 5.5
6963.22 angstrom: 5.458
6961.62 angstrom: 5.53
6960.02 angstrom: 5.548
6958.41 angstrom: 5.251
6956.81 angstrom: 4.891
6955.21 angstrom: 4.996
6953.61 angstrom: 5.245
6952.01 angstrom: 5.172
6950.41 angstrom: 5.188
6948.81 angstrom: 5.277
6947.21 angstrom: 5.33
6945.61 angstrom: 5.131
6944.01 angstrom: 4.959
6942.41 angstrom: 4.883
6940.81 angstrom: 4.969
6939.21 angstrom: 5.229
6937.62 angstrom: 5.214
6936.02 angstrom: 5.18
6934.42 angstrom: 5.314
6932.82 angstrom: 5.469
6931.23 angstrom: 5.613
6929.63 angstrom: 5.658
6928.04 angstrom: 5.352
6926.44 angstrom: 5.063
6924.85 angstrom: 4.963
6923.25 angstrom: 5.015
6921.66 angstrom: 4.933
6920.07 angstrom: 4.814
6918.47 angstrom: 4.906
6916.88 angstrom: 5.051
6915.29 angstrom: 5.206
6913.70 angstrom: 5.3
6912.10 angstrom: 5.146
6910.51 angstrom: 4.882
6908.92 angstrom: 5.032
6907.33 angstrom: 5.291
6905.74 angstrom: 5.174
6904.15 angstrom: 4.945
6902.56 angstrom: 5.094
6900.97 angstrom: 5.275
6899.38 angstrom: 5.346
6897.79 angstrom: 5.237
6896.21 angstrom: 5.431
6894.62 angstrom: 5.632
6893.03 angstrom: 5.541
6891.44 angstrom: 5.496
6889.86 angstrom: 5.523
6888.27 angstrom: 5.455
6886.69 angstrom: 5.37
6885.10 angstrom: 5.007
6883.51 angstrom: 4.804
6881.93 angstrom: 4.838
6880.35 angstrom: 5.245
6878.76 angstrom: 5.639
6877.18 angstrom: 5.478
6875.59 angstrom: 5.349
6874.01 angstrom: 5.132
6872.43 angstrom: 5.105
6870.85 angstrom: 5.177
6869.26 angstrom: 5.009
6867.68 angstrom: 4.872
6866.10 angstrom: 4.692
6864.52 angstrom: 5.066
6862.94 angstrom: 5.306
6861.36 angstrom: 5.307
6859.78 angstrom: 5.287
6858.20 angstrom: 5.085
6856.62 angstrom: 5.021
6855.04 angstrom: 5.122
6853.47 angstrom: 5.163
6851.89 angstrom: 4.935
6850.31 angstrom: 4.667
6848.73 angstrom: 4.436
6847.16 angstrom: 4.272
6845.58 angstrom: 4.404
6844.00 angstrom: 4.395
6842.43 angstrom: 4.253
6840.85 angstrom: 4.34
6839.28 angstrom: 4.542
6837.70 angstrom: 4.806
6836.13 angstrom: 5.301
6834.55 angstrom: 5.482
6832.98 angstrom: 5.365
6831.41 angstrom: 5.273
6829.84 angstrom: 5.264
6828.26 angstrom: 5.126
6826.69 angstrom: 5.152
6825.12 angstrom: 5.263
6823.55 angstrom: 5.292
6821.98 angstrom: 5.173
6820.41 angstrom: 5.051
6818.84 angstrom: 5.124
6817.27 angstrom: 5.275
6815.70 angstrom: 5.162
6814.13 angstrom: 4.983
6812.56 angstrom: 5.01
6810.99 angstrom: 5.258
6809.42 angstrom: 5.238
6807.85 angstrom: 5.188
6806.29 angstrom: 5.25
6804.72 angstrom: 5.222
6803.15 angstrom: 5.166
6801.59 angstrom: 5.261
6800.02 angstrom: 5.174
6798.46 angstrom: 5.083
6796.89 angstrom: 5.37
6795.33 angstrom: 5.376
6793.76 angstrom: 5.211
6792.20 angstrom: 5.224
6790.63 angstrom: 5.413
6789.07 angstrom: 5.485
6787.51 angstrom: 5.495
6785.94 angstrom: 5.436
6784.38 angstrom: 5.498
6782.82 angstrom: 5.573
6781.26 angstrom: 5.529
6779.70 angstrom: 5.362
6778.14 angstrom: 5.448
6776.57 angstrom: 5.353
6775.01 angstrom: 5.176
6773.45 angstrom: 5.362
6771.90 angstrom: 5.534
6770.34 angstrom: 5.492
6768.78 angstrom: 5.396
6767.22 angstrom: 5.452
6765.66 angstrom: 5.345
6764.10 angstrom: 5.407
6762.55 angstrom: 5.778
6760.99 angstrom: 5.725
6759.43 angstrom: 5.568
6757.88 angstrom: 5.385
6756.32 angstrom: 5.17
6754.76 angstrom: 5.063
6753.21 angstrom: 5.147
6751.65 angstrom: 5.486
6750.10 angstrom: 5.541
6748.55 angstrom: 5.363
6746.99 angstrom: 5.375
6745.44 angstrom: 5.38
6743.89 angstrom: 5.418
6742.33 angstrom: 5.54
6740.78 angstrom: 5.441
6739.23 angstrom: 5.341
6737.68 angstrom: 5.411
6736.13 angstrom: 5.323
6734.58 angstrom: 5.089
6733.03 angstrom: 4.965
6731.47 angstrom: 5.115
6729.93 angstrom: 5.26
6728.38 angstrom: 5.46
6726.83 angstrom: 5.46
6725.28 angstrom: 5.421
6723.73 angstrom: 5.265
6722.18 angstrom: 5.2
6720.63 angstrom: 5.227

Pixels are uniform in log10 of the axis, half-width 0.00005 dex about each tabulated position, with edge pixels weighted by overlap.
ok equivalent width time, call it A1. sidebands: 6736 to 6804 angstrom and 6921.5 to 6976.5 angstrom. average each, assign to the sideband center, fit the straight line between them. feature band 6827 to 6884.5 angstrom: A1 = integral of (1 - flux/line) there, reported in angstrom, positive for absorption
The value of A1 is 3.6 angstrom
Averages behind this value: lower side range 5.39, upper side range 5.25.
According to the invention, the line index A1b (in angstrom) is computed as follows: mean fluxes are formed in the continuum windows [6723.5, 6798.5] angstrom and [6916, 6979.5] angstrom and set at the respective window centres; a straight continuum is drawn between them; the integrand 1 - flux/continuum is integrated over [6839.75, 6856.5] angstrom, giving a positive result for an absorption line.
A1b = 2.2 angstrom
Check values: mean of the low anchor 5.38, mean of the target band 4.62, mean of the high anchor 5.22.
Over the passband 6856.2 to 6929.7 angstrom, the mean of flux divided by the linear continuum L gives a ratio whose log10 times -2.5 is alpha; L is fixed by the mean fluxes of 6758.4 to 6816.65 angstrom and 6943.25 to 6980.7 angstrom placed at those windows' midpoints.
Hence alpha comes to 0.024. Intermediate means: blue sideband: 5.35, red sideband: 5.26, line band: 5.18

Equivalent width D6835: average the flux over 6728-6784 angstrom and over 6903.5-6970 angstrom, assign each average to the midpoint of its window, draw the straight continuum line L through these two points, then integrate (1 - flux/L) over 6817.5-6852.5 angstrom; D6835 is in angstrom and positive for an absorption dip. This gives 2.6 angstrom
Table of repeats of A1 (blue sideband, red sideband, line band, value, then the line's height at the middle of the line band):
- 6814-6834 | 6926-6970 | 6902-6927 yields 0.92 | 5.24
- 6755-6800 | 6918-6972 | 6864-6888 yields 0.75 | 5.29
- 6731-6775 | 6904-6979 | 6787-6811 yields 0.28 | 5.34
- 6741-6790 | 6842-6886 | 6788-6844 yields 0.63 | 5.2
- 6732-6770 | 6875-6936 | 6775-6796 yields -0.24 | 5.35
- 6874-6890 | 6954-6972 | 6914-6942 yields 0.56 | 5.28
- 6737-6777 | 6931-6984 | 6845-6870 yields 1.91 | 5.33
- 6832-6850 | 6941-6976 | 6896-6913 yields -0.57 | 4.99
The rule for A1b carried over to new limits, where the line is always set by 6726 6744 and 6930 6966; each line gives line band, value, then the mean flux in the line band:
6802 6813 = 0.19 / 5.2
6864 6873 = 0.50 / 4.98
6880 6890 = 0.22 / 5.15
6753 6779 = -0.49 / 5.4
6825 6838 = 0.11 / 5.24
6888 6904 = -0.36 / 5.38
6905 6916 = 0.24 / 5.15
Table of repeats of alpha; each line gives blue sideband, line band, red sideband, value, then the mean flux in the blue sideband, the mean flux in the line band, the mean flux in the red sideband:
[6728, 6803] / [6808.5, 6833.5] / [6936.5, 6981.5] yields 0.030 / 5.37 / 5.19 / 5.23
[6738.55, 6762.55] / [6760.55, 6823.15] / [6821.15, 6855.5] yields -0.031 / 5.41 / 5.32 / 4.91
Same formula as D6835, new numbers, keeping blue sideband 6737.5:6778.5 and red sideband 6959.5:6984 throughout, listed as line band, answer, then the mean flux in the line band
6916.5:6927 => 0.76 angstrom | 4.96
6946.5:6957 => 0.31 angstrom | 5.17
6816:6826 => 0.35 angstrom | 5.2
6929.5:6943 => 0.17 angstrom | 5.27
